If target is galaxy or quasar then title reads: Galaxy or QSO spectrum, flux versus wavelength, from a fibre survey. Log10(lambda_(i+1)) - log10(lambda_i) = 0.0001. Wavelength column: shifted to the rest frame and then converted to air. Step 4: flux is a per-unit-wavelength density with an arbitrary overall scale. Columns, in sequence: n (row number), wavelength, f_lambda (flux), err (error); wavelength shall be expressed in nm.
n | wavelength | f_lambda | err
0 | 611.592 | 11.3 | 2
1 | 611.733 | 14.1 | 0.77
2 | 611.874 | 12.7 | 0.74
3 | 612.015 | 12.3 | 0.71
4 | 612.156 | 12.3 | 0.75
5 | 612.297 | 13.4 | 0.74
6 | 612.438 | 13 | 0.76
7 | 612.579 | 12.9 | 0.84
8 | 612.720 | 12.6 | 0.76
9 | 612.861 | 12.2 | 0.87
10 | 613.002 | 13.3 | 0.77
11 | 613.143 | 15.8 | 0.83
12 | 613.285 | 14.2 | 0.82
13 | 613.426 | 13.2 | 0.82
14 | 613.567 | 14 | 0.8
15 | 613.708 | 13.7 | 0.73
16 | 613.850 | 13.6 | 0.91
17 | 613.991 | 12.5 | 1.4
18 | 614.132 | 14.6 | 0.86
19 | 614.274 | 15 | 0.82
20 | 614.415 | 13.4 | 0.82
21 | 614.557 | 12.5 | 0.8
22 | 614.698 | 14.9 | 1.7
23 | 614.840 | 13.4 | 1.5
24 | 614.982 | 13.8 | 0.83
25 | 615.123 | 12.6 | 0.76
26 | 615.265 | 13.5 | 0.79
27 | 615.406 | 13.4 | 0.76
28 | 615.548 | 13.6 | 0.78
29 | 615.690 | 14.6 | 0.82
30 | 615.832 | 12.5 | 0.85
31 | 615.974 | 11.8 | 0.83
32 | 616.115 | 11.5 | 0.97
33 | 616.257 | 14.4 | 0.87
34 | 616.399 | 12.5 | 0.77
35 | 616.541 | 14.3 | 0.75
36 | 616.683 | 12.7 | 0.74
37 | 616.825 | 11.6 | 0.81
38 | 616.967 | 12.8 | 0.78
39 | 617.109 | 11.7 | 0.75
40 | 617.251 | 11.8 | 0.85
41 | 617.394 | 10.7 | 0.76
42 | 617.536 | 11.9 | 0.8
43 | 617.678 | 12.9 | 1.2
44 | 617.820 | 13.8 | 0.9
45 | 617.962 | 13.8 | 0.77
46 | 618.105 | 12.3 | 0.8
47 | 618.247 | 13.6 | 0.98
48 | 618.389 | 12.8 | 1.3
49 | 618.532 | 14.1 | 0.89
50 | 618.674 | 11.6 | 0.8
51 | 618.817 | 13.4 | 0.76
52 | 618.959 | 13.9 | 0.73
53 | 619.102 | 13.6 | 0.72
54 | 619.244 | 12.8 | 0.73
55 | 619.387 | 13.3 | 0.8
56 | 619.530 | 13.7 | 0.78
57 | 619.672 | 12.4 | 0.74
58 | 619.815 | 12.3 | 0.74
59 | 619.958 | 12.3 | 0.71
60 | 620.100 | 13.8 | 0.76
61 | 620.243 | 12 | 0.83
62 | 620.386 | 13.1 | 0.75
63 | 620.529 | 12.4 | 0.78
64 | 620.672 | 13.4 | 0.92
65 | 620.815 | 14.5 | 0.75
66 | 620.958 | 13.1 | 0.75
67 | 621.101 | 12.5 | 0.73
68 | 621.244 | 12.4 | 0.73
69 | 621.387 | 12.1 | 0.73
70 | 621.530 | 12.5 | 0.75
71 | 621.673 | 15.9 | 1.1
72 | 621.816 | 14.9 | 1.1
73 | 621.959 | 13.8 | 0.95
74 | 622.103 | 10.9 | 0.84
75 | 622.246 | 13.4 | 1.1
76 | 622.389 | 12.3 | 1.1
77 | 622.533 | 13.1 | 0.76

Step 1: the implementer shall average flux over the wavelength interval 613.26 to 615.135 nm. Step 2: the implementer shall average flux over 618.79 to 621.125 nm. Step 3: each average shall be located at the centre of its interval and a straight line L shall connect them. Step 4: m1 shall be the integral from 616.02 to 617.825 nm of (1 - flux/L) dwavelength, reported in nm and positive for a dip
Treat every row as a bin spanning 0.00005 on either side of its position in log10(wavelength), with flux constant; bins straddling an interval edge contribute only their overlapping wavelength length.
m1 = 0.13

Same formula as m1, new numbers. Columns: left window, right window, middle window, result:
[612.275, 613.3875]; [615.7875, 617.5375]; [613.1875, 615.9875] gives -0.15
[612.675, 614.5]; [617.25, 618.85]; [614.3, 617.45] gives 0.06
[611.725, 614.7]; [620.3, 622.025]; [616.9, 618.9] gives 0.11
